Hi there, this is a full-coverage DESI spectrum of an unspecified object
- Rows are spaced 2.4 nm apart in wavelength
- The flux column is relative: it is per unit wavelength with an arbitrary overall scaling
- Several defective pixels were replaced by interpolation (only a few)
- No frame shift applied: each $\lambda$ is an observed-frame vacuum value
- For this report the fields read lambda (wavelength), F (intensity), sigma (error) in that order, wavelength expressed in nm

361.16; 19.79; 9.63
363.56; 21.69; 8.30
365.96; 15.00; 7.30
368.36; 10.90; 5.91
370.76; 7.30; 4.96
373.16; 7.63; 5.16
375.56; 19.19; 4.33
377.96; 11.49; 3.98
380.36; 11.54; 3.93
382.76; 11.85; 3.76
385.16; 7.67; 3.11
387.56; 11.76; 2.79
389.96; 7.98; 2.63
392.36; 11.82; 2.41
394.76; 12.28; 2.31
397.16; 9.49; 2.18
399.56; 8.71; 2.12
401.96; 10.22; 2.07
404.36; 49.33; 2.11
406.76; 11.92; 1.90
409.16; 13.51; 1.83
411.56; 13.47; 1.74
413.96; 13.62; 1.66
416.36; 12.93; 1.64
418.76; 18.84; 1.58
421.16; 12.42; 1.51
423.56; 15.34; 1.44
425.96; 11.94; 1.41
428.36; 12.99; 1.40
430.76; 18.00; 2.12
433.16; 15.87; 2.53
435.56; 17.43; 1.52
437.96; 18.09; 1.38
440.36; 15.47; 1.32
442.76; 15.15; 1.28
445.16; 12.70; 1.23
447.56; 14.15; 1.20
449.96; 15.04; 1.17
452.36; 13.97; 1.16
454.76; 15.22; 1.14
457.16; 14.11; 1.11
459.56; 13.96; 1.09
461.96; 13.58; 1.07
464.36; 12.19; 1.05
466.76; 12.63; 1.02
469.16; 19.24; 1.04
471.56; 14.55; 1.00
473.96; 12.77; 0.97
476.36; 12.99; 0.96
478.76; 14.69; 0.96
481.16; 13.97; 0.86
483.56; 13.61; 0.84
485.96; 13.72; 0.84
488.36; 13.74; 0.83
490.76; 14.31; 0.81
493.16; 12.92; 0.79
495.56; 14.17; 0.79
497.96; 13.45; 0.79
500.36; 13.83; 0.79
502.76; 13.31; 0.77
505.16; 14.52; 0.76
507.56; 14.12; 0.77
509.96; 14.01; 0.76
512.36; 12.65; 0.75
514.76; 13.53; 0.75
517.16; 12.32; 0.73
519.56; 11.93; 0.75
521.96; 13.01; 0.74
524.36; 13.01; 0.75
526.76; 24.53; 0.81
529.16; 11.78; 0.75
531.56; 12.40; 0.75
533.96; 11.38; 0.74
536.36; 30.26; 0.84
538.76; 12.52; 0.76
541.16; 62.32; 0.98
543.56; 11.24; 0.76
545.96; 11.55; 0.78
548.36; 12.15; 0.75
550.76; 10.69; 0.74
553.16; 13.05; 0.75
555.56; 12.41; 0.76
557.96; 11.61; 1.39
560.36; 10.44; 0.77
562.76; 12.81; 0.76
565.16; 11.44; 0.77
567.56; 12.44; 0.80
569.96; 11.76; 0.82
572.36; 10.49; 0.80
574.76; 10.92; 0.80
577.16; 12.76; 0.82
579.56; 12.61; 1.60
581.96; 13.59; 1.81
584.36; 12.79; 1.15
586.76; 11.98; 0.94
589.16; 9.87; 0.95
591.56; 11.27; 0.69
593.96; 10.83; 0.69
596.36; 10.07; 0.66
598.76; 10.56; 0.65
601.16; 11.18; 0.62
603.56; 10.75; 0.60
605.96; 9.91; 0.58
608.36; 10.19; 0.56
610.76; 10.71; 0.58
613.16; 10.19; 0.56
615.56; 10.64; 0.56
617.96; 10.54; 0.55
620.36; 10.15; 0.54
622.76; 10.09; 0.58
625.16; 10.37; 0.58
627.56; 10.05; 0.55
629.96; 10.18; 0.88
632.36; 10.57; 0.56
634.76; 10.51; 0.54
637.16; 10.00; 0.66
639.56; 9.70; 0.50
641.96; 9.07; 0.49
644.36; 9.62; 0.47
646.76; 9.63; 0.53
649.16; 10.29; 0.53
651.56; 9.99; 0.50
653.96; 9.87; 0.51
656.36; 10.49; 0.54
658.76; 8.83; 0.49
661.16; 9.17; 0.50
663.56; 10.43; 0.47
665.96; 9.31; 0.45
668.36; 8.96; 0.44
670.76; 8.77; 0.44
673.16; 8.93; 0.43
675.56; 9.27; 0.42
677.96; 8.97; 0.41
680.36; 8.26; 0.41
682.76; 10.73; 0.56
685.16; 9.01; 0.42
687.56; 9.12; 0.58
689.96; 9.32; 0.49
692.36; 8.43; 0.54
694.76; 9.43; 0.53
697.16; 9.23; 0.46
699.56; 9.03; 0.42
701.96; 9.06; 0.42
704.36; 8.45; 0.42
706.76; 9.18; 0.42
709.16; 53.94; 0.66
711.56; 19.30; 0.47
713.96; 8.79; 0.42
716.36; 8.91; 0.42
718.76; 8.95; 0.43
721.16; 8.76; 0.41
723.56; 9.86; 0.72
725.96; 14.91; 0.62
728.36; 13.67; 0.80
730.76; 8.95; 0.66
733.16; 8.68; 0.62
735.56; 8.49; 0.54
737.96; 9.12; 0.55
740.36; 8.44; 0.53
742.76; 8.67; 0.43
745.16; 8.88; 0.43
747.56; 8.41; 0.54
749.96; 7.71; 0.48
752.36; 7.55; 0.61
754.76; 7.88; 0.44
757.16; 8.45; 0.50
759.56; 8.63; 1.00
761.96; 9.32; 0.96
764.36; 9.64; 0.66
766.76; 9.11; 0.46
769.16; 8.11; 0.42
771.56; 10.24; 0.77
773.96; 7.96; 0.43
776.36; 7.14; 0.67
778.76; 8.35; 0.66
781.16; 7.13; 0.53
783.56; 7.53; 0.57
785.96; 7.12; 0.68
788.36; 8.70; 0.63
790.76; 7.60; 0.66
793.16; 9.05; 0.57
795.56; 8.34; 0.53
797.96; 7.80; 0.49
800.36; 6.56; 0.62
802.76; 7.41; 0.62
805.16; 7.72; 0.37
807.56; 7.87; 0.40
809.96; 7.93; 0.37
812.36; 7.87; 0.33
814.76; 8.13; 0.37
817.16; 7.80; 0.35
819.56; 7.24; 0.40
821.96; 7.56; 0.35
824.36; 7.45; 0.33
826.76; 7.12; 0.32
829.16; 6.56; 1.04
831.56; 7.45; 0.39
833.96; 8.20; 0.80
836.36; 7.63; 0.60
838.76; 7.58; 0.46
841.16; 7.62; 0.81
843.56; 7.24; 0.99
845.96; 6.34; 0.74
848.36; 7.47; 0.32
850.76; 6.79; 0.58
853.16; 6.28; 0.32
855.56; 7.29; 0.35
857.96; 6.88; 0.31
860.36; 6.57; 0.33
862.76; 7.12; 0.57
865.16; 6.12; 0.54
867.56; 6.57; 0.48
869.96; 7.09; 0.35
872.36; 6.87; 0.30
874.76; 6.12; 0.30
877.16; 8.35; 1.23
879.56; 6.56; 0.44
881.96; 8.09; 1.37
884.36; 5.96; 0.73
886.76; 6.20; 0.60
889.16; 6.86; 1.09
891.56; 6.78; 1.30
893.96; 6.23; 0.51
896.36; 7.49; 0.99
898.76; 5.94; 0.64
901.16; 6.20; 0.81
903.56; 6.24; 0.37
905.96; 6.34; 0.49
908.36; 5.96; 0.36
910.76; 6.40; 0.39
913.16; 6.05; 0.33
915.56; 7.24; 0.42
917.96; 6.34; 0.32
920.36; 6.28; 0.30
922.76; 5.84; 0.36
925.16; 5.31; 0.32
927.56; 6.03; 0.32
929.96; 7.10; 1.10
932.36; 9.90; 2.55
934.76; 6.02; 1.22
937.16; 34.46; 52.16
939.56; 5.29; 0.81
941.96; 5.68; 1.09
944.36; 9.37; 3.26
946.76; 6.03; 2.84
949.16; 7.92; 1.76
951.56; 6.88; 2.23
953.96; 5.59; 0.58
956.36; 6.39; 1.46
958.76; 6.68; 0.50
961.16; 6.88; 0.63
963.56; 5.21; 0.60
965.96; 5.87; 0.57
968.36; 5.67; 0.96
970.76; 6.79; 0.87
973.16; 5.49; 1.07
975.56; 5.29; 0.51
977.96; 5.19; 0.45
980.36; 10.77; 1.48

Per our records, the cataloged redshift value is 0.082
